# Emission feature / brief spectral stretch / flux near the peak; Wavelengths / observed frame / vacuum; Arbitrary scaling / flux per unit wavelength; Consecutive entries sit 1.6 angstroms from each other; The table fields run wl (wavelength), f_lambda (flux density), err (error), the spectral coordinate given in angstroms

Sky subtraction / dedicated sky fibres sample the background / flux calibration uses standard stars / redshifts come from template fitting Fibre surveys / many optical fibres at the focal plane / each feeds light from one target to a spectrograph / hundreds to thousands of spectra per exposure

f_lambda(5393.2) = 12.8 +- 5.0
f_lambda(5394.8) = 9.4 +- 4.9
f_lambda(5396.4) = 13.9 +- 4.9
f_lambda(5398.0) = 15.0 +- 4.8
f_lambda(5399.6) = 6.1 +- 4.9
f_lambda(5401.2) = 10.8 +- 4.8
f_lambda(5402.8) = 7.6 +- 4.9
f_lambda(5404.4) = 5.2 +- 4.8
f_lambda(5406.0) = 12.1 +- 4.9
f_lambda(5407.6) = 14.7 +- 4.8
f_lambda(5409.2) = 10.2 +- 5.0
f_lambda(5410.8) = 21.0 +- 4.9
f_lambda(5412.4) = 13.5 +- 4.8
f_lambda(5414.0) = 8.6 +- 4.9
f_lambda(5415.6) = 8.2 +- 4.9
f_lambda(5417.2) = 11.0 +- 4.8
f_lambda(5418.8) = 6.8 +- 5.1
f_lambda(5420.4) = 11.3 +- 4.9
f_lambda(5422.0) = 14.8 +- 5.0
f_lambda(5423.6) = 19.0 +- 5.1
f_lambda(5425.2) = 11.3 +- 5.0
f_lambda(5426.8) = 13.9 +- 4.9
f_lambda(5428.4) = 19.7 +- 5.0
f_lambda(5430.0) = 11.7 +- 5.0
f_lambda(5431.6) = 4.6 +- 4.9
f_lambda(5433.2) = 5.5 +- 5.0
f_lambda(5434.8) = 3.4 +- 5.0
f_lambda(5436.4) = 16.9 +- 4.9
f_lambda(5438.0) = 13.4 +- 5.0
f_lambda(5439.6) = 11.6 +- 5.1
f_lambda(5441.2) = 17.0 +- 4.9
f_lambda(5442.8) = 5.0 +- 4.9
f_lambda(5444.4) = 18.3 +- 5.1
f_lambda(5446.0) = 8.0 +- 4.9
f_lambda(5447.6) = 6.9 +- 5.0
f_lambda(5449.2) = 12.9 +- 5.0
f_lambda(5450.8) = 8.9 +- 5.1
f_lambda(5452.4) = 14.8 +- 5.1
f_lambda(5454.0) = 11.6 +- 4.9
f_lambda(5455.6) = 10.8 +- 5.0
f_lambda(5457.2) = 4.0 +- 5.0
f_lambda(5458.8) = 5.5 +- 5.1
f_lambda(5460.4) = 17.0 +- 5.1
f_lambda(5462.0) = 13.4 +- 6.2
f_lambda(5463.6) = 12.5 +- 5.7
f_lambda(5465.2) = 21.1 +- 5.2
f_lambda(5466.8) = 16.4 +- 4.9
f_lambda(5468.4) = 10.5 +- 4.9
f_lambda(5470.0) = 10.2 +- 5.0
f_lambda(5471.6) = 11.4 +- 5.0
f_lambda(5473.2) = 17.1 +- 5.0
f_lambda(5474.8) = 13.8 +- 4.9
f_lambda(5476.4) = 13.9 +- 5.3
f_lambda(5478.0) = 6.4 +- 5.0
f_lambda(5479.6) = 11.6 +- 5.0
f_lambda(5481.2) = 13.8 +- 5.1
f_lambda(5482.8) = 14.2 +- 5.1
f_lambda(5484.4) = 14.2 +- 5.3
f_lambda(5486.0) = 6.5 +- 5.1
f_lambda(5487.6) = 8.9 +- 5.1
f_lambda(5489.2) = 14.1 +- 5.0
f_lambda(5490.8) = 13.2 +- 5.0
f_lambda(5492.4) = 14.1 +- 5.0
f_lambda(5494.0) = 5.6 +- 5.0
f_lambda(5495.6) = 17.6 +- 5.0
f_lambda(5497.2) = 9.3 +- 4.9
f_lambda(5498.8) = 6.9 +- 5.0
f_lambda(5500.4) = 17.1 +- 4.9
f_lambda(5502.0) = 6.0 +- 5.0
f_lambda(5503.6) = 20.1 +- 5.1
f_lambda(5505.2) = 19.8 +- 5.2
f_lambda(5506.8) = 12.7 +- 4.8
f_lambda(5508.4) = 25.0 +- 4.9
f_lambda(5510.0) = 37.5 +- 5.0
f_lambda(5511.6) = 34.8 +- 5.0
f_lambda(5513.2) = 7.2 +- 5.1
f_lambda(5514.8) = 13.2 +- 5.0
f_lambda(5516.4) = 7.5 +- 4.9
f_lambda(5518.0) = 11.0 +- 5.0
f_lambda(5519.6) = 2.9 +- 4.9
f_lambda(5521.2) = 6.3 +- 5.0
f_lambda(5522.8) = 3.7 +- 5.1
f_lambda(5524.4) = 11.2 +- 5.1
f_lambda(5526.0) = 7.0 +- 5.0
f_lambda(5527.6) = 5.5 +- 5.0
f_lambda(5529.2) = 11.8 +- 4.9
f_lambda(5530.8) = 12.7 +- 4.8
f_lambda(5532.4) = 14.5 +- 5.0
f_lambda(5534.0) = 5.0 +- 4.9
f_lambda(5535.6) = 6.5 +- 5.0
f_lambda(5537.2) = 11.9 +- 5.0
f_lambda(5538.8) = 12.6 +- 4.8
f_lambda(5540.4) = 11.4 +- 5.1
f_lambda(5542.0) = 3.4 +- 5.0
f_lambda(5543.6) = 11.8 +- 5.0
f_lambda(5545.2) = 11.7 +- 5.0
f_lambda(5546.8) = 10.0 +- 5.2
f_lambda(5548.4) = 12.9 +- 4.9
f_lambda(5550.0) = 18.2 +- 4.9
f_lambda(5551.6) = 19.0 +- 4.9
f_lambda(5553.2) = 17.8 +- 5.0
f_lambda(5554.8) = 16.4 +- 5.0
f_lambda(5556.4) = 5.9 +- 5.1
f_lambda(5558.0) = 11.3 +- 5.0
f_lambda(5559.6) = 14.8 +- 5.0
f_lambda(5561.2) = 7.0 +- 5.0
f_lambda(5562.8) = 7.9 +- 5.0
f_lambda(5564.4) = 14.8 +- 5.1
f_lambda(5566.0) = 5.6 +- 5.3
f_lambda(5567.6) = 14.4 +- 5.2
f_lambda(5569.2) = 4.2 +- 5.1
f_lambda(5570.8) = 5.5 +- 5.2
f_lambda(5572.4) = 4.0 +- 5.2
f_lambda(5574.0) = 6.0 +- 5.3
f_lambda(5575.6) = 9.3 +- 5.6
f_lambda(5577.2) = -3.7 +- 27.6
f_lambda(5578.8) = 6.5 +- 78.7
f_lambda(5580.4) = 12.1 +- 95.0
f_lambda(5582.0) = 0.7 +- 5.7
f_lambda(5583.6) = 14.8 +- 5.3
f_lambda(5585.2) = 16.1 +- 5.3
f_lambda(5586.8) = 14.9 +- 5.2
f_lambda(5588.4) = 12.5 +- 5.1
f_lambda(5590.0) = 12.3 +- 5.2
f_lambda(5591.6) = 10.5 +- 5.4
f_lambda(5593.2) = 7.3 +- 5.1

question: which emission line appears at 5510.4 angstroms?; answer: H-beta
